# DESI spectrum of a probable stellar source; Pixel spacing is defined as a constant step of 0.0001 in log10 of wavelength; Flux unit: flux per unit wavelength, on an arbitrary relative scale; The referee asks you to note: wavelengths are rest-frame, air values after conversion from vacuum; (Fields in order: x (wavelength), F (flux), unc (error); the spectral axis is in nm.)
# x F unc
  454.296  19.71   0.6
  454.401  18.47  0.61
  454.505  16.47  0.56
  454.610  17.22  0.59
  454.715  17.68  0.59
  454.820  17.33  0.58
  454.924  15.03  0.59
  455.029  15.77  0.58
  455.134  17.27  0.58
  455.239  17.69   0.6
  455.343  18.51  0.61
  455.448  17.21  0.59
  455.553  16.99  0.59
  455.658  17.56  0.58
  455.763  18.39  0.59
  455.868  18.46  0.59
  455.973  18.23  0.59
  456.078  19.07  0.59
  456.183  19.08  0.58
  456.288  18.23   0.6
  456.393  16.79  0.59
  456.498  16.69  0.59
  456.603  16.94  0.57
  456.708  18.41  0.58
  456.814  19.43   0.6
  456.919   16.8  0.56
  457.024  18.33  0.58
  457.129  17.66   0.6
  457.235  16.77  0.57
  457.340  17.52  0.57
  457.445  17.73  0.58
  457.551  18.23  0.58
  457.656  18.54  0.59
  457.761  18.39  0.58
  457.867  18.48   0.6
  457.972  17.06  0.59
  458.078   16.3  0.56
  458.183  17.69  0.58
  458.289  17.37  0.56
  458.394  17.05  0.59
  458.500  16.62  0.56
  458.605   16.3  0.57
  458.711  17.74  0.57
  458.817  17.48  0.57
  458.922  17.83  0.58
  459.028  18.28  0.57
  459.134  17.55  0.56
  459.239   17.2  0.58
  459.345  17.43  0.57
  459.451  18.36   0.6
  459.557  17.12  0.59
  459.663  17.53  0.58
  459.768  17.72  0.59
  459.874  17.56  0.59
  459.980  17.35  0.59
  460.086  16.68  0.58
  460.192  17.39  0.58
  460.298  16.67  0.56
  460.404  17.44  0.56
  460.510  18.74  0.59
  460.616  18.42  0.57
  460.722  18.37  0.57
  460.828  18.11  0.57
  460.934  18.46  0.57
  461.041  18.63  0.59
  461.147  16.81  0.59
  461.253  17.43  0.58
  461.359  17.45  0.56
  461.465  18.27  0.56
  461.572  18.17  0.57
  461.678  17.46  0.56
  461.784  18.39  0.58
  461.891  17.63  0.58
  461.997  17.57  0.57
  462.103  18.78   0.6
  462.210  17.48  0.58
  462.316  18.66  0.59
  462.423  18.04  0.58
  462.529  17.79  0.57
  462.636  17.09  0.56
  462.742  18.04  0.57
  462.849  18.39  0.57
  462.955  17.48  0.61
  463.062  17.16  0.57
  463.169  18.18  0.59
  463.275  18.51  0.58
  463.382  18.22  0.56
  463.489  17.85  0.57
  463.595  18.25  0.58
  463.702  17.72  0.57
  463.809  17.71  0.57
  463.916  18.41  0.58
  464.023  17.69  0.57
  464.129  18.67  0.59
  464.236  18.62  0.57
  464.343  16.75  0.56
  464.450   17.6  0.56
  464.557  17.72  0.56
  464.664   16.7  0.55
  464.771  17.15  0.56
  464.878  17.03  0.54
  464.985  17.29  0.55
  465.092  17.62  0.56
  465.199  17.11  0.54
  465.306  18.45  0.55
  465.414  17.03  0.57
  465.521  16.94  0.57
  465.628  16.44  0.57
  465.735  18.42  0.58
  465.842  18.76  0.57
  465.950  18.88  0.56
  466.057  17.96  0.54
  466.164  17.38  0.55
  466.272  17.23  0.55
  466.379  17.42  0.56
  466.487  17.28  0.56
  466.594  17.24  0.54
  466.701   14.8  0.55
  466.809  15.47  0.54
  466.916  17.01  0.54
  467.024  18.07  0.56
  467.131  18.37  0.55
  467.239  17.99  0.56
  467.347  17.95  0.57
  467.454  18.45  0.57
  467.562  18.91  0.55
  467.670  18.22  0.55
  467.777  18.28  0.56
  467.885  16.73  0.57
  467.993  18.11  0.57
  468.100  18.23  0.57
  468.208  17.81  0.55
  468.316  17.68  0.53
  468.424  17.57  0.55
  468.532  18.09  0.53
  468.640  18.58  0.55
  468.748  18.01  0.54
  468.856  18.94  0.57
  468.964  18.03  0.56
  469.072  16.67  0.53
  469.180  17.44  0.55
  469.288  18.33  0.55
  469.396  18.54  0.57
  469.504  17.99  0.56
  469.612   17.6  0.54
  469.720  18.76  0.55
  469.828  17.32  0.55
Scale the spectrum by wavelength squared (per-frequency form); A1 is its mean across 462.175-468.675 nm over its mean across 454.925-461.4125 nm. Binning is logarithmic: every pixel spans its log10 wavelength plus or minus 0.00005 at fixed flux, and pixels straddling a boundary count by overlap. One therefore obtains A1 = 1.0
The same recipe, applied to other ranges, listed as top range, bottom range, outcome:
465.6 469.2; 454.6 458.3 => 1.05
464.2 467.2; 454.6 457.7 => 1.03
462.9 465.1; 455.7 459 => 1.03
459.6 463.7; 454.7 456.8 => 1.04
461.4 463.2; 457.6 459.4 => 1.04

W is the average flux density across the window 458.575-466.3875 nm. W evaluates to 17.7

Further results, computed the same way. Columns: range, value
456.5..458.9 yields 17.6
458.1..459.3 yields 17.4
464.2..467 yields 17.3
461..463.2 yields 17.8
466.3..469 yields 17.7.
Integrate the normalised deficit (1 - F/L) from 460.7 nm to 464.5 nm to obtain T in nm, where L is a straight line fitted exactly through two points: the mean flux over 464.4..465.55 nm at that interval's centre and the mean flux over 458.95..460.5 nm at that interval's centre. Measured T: -0.12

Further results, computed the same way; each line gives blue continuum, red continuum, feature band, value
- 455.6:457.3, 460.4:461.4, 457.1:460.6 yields 0.089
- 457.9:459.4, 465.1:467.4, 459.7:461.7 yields -0.047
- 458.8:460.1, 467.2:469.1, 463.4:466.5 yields 0.034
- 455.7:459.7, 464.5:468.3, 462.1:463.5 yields -0.026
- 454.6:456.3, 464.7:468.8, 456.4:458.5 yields 0.002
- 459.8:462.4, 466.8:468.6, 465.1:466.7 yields 0.031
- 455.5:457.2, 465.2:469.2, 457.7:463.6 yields 0.036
